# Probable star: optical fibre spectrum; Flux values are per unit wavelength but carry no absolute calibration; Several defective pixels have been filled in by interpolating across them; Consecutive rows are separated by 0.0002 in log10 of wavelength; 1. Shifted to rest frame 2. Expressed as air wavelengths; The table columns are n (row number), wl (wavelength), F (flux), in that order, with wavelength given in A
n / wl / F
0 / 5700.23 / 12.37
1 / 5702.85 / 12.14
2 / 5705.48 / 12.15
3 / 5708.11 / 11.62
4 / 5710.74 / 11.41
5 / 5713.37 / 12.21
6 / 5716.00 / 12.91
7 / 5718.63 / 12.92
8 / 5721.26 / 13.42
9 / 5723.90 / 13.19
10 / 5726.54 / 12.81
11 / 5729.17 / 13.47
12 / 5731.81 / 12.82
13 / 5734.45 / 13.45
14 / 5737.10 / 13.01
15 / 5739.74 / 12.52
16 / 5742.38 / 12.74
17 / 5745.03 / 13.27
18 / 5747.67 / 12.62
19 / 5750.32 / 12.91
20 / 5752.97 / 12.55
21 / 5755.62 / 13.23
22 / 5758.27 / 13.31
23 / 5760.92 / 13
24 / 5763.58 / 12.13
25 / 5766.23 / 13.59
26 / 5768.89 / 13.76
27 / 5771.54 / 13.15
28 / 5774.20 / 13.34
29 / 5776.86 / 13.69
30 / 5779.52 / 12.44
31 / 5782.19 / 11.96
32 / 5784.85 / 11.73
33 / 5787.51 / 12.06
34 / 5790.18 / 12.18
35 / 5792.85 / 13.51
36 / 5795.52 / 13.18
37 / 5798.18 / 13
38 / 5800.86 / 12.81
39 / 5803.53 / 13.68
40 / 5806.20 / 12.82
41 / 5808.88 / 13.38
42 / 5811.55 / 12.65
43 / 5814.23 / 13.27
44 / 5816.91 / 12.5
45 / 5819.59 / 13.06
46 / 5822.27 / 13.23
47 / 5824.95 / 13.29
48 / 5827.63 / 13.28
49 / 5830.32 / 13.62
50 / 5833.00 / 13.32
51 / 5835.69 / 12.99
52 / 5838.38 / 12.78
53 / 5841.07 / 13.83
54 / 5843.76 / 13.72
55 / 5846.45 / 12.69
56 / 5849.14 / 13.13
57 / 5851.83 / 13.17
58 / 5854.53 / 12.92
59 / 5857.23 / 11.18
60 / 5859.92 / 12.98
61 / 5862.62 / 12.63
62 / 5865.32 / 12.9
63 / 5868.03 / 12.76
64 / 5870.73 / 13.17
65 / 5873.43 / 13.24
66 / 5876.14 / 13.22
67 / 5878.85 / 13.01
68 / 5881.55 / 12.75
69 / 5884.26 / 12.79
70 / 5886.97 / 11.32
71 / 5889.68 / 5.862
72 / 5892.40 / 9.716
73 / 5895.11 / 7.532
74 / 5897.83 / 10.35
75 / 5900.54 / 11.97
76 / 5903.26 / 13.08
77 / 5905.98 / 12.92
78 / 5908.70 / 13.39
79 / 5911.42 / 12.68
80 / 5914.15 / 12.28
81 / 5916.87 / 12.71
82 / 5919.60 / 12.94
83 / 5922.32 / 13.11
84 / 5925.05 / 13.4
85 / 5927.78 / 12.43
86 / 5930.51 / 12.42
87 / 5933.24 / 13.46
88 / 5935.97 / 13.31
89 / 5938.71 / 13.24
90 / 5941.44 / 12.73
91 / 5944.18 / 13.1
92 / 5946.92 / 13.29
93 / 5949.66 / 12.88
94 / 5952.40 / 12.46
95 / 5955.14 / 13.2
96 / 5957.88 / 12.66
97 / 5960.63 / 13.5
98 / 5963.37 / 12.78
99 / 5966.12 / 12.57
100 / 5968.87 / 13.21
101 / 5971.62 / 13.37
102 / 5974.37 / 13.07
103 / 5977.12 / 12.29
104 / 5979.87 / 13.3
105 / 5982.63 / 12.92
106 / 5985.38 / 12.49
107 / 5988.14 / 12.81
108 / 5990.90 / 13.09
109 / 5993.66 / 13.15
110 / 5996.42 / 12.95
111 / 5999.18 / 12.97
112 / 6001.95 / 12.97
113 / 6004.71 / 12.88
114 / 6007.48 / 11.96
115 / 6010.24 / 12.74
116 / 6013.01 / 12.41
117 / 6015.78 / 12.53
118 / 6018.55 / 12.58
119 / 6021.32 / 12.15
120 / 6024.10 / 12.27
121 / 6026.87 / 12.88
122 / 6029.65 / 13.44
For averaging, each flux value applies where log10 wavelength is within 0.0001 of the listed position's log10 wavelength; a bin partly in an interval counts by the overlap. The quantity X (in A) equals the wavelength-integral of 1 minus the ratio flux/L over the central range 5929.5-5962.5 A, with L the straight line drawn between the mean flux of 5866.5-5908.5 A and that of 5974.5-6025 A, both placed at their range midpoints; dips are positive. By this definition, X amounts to -2.25 A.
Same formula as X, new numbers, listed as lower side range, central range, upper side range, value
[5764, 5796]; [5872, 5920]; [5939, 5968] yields 4.3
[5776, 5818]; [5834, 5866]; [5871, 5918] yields -1.8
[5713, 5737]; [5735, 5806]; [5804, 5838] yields 1.0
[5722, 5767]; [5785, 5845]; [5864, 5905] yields -3.9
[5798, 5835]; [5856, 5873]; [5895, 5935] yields 0.2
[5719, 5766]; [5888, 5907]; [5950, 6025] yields 4.0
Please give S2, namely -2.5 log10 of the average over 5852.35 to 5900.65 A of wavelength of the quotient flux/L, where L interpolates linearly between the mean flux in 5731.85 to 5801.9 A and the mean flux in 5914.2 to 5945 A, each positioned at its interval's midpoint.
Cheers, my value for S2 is 0.11 mag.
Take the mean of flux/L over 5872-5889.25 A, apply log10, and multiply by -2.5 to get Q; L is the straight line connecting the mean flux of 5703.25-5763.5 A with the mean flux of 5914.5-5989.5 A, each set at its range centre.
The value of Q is 0.05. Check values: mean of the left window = 12.8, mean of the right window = 12.9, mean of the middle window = 12.4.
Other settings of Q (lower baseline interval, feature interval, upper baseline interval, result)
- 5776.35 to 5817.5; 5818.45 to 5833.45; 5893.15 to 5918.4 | -0.065 mag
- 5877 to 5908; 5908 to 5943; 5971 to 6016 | -0.111 mag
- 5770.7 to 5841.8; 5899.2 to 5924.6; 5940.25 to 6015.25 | 0.009 mag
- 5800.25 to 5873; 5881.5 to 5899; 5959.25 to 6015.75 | 0.301 mag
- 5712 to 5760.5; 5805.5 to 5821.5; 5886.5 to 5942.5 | -0.037 mag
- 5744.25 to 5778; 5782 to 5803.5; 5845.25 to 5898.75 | 0.009 mag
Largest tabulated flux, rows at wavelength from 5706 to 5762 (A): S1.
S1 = 13.47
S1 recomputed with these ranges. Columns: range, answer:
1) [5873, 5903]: 13.24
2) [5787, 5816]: 13.68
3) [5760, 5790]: 13.76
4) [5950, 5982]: 13.5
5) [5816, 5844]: 13.83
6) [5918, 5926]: 13.4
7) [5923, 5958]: 13.46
